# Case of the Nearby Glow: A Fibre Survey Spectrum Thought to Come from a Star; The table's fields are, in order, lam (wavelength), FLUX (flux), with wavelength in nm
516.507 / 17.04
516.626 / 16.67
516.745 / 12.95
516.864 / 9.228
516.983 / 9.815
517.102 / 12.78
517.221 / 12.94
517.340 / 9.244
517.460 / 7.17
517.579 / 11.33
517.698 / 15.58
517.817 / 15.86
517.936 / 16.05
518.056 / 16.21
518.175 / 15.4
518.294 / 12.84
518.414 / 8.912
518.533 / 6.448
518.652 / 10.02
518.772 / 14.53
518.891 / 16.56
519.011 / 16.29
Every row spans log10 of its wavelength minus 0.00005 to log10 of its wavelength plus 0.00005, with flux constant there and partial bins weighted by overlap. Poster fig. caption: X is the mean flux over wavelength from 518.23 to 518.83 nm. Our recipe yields 10.6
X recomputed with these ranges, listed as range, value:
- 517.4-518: 13.2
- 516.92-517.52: 10.4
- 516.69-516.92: 11.1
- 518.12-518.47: 12.4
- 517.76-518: 15.9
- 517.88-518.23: 15.9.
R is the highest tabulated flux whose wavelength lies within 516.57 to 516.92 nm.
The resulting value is 16.67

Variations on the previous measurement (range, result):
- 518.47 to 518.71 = 10.02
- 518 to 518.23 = 16.21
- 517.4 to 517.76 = 15.58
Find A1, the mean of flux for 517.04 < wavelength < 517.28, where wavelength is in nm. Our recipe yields 12.8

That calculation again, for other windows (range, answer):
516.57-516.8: 14.8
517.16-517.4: 11.1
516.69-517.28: 11.5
